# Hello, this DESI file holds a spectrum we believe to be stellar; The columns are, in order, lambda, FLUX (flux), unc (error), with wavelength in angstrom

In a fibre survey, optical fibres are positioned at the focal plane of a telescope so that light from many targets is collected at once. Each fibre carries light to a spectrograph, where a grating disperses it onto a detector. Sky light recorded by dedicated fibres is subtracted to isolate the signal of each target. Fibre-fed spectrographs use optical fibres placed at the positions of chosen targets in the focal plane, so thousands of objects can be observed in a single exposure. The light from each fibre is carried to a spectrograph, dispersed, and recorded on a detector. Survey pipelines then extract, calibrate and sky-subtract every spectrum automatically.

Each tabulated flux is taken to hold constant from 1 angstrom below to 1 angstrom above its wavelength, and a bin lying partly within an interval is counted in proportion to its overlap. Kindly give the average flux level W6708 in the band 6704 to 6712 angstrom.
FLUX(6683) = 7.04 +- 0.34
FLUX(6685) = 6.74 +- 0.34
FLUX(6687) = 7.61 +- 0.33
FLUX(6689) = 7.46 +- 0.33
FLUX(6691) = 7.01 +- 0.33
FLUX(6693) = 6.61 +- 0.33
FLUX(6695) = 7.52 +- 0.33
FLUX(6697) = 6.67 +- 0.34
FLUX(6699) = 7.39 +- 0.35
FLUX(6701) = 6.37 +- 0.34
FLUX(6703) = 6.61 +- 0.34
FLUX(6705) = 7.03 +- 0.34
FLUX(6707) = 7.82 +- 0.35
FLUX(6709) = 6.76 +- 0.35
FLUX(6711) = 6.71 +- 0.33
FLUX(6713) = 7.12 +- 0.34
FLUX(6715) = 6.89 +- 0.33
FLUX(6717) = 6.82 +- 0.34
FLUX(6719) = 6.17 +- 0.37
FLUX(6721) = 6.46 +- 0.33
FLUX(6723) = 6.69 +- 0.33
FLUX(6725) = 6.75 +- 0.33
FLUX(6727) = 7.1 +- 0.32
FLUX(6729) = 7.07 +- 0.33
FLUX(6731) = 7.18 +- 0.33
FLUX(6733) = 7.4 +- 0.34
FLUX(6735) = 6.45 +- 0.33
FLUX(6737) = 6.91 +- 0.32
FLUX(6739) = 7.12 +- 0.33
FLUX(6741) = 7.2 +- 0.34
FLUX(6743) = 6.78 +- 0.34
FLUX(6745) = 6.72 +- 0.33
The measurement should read 7.08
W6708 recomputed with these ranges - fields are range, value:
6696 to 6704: 6.76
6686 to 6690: 7.54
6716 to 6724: 6.54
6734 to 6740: 6.83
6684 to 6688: 7.18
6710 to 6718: 6.88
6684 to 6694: 7.09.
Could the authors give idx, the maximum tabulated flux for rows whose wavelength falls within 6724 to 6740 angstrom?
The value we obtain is 7.4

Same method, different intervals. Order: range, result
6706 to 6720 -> 7.82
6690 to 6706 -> 7.52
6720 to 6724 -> 6.69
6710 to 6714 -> 7.12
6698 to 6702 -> 7.39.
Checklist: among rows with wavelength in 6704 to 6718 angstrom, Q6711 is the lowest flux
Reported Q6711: 6.71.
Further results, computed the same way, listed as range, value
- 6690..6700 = 6.61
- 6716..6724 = 6.17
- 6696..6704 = 6.37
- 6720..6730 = 6.46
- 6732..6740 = 6.45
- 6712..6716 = 6.89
